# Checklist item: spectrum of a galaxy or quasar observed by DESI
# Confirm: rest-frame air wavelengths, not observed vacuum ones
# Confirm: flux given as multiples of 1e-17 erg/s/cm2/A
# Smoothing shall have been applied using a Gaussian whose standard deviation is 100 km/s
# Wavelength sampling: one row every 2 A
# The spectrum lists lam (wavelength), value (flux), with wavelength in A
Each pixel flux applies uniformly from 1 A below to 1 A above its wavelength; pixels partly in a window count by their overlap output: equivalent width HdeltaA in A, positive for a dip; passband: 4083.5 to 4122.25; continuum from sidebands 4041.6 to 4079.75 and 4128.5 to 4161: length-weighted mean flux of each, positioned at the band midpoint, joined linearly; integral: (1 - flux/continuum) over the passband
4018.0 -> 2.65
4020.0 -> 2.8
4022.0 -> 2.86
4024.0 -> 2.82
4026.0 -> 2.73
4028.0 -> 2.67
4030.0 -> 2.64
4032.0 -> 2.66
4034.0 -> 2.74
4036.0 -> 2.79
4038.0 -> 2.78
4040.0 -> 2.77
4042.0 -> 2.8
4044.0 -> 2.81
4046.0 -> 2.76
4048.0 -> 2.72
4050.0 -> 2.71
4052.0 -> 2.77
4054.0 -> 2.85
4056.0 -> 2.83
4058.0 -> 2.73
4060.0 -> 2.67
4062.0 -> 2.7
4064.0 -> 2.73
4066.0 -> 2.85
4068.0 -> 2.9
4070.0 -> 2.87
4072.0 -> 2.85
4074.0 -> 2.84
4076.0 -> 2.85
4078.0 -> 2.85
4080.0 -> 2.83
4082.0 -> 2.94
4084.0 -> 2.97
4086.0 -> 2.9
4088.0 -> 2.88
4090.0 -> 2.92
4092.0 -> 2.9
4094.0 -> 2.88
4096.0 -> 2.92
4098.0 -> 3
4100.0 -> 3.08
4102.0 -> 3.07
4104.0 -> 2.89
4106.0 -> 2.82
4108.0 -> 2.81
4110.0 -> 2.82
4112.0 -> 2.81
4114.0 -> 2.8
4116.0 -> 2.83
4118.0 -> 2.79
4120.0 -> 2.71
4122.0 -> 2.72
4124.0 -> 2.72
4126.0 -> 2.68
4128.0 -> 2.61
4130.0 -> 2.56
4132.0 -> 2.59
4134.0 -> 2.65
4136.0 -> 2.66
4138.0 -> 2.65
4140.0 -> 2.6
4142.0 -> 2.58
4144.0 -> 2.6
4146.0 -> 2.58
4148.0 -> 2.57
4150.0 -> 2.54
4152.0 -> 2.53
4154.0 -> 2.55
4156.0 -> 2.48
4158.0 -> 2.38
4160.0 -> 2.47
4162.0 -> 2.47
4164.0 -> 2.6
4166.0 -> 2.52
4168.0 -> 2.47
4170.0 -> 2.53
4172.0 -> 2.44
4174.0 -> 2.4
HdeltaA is -2.9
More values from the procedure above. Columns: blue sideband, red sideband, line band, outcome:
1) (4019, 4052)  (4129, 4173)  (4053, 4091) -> -2.1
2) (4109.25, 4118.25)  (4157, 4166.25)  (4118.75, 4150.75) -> 0.5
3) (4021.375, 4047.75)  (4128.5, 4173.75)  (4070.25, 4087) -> -1.3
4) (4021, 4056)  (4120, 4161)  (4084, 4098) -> -1.3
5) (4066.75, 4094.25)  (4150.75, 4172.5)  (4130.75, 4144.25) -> 0.0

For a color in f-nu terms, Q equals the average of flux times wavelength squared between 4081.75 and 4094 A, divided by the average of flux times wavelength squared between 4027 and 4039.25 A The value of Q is 1.1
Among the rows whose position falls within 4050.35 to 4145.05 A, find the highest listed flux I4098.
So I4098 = 3.08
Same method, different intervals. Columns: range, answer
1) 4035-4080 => 2.9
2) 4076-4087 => 2.97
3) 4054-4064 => 2.85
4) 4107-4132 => 2.83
